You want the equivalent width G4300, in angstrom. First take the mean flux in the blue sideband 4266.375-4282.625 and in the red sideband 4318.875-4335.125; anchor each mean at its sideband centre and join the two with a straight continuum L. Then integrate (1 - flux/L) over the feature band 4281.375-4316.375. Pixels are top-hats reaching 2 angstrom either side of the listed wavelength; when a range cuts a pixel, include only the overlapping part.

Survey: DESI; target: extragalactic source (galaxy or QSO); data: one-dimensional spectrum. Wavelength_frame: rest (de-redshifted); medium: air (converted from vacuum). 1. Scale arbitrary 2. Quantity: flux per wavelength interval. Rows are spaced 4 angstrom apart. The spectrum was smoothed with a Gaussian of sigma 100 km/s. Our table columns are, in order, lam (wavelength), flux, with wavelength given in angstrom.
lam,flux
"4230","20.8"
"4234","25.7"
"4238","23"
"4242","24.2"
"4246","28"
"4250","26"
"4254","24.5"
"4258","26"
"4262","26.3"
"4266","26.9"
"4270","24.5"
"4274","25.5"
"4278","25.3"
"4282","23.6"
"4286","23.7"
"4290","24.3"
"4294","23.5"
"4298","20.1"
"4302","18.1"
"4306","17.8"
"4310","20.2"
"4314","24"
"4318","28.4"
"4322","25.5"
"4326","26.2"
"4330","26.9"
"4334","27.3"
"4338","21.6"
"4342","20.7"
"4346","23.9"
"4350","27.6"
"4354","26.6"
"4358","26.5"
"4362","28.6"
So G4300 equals 5.5 angstrom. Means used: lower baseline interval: 25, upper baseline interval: 26.6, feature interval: 21.7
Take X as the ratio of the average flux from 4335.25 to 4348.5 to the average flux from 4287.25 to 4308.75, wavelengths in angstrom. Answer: 1.1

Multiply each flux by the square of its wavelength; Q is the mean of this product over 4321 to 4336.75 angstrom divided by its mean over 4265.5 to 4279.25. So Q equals 1.1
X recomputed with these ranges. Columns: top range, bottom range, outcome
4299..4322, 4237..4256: 0.87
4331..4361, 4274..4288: 1.03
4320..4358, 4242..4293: 1.00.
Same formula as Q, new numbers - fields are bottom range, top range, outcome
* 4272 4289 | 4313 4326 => 1.09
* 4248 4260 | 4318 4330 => 1.07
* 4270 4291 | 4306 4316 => 0.88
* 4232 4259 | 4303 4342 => 0.98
